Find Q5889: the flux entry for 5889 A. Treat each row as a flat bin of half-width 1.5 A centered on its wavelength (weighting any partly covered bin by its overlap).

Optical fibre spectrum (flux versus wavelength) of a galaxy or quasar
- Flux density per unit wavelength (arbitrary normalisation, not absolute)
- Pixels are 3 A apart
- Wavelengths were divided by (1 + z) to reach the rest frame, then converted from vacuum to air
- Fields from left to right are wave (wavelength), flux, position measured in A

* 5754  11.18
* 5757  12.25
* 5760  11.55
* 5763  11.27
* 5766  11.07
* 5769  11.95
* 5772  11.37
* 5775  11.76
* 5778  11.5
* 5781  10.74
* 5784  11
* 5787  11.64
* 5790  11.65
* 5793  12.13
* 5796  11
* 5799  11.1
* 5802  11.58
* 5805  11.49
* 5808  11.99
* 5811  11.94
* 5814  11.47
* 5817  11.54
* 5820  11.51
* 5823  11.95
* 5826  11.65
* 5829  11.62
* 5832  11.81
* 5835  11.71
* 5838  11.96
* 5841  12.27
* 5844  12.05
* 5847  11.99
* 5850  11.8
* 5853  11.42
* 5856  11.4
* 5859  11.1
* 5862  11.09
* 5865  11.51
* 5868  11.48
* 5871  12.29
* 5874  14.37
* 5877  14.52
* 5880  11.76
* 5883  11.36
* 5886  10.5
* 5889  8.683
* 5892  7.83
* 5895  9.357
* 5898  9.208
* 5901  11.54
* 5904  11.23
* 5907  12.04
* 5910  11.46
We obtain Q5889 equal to 8.683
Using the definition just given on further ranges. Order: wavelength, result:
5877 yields 14.52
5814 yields 11.47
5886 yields 10.5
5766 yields 11.07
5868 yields 11.48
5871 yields 12.29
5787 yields 11.64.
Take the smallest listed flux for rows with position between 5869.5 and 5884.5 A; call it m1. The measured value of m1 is 11.36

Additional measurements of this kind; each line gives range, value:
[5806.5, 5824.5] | 11.47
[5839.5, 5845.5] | 12.05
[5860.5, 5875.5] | 11.09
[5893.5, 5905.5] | 9.208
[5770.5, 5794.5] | 10.74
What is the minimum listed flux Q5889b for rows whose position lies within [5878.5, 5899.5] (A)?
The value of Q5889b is 7.83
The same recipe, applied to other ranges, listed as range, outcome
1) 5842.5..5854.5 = 11.42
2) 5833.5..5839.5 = 11.71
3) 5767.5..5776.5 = 11.37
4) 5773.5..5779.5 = 11.5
